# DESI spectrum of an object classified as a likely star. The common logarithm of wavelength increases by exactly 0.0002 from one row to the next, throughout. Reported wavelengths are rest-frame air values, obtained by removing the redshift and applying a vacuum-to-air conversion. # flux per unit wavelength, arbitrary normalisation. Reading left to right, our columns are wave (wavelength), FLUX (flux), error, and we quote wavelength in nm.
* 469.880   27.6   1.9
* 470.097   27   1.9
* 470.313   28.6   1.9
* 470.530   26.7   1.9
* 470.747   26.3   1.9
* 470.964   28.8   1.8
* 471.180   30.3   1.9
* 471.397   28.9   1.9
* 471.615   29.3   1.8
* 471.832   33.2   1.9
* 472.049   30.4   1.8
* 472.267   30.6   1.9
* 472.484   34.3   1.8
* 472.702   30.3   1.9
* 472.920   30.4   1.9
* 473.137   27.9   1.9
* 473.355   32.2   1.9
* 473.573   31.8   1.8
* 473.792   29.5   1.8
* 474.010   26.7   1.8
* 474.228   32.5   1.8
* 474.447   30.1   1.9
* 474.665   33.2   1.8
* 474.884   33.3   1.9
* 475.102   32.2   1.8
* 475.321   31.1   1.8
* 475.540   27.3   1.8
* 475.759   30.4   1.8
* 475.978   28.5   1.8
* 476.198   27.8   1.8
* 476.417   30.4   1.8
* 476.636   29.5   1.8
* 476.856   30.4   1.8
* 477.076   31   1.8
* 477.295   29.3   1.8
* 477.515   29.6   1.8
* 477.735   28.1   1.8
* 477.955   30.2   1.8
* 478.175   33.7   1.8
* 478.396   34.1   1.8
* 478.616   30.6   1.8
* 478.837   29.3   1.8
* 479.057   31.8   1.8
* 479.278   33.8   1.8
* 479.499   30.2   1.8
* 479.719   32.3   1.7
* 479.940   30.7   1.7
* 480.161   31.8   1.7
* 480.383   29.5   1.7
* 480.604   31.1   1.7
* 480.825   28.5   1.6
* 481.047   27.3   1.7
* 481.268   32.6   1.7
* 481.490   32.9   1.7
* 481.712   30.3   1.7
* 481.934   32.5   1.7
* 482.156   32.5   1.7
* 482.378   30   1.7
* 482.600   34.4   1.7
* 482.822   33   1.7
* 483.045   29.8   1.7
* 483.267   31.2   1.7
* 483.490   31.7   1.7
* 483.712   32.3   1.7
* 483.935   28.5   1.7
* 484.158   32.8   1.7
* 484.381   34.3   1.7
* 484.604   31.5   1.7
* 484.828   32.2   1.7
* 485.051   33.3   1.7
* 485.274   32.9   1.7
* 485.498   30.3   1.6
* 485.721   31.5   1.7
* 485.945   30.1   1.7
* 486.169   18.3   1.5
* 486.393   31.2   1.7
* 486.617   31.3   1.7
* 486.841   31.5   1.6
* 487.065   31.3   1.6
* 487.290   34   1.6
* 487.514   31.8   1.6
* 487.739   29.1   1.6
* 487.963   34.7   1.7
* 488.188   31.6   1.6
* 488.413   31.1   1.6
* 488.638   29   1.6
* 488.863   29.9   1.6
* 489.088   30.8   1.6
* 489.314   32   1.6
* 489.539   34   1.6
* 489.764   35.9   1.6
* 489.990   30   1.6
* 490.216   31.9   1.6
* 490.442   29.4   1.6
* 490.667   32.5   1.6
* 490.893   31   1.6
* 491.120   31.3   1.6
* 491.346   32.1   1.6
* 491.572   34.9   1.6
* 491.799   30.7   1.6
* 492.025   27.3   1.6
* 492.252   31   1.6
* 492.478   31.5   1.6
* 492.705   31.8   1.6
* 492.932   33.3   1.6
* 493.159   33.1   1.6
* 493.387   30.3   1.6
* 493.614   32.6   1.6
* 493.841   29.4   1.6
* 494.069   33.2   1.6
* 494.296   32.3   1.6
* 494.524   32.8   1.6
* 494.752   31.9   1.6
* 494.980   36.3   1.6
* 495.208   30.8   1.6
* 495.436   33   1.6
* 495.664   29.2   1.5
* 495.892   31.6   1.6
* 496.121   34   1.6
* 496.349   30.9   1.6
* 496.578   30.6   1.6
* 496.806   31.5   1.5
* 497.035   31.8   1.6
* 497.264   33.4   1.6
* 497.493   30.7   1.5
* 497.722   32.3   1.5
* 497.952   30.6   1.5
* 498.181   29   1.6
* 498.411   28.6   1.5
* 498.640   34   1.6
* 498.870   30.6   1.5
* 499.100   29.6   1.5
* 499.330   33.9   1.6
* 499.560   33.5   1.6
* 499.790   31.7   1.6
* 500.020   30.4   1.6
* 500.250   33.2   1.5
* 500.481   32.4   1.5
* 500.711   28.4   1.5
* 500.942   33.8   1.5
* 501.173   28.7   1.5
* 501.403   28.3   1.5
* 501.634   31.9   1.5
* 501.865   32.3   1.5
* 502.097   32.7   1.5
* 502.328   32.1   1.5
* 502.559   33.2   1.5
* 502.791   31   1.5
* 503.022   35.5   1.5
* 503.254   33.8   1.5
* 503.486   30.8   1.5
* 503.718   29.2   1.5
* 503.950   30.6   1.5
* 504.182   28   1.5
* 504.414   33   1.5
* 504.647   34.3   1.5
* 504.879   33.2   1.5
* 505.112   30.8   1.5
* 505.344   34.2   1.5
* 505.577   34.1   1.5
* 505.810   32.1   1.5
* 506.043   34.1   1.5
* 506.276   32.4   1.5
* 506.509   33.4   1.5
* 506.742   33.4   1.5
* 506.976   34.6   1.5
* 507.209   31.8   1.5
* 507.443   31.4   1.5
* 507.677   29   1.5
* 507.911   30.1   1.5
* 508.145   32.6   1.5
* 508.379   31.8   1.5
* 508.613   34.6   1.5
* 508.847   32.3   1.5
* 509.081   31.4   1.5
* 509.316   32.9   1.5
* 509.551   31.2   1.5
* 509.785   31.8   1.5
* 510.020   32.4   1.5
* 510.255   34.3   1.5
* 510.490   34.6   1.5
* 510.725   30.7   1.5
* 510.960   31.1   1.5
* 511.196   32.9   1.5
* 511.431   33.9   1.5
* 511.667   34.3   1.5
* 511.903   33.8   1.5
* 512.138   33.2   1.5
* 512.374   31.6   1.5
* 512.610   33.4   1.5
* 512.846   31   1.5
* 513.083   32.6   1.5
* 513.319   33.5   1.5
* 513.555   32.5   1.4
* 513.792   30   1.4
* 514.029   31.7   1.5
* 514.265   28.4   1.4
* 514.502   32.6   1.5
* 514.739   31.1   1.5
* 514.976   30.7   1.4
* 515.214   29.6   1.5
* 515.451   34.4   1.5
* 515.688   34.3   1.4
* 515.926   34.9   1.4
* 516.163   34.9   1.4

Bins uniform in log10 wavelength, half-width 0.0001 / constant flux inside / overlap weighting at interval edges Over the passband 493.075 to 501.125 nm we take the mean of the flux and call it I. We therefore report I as 31.7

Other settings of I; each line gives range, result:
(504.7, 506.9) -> 33.1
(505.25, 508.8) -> 32.6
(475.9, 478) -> 29.5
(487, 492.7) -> 31.6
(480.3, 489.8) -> 31.2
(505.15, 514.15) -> 32.5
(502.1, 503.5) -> 32.9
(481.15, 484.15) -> 31.7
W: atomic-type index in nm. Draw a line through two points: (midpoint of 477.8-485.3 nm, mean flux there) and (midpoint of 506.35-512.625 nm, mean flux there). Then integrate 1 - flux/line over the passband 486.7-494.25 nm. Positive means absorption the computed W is 0.05 nm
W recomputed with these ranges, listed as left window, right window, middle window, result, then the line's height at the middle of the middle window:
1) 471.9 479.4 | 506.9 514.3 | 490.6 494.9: -0.043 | 31.4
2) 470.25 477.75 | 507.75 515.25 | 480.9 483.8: -0.096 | 30.5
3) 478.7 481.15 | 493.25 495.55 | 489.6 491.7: -0.021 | 31.8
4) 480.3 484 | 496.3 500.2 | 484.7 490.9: 0.009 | 31.2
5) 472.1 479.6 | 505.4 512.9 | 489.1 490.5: -0.033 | 31.5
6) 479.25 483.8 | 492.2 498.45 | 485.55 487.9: 0.101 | 31.5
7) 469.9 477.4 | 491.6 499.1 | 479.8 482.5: -0.027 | 30.5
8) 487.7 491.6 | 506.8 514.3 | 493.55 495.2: -0.035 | 31.8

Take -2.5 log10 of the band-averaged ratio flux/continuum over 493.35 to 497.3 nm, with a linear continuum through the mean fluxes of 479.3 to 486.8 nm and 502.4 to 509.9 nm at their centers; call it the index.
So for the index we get -0.01 mag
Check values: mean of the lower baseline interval 31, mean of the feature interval 32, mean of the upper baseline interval 32.3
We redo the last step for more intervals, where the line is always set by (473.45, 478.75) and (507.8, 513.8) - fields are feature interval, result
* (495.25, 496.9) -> 0.004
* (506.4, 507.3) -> -0.035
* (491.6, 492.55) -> 0.032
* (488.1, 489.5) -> 0.012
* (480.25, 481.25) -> 0.046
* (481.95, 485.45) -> -0.038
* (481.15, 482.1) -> -0.044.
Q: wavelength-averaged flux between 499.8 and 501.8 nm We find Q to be 31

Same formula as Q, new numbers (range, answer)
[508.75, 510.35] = 32.3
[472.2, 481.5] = 30.6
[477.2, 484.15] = 31.1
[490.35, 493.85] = 31.5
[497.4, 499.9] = 31.3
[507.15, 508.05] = 30.5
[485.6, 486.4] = 27.4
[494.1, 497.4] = 32.2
